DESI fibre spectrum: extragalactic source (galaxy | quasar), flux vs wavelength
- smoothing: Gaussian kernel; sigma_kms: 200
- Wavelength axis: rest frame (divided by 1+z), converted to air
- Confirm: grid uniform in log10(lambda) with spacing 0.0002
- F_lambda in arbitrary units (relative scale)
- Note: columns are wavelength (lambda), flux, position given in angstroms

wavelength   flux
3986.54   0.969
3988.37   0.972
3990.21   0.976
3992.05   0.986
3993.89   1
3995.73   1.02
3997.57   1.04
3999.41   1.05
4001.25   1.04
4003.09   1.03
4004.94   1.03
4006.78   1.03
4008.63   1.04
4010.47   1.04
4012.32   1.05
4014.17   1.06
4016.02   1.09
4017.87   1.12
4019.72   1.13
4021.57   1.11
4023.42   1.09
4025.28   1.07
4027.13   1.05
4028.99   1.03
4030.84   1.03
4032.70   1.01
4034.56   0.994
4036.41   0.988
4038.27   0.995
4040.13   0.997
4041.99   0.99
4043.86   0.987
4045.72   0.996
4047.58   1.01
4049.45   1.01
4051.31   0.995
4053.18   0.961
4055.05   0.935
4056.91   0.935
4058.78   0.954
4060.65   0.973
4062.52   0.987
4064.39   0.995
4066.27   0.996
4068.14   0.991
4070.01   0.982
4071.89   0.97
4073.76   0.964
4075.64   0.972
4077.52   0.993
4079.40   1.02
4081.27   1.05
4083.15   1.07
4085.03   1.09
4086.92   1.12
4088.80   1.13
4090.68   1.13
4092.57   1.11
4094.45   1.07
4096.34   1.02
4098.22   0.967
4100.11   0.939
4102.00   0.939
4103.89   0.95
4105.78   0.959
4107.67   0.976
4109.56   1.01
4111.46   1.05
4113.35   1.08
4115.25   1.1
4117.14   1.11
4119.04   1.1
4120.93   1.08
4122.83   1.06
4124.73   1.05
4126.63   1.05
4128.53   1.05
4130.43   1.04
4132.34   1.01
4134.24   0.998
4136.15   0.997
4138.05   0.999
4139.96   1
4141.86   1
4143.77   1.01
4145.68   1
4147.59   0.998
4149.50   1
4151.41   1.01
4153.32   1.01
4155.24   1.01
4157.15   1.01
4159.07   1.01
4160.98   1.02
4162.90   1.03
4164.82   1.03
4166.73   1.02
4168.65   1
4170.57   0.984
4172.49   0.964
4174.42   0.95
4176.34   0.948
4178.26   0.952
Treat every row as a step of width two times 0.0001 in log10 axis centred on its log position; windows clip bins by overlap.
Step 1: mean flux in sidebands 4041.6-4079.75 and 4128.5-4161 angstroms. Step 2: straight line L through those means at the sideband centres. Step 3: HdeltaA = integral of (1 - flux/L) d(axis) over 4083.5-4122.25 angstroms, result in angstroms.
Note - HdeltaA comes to -2.05 angstroms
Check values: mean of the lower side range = 0.981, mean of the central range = 1.05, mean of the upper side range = 1.01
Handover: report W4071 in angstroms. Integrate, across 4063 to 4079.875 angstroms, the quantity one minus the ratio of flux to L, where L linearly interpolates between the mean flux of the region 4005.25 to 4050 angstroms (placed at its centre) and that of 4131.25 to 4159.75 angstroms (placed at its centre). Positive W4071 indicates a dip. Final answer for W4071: 0.6 angstroms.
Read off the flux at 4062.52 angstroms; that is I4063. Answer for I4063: 0.987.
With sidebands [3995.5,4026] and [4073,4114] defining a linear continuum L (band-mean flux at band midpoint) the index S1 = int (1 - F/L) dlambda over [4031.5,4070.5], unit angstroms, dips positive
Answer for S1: 2.24 angstroms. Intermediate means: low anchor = 1.06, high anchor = 1.03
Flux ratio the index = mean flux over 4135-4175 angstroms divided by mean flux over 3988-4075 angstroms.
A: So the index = 0.99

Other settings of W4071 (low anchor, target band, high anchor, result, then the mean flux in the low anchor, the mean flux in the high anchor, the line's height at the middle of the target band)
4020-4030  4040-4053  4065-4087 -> 0.65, 1.07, 1.01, 1.05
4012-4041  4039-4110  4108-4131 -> 3.60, 1.05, 1.06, 1.06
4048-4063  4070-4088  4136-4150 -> -0.88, 0.97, 1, 0.978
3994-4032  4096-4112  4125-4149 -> 0.77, 1.06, 1.01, 1.02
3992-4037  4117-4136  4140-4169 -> -0.60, 1.05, 1.01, 1.02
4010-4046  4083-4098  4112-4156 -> -0.73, 1.04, 1.03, 1.04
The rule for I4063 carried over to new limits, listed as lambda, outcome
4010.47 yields 1.04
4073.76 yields 0.964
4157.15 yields 1.01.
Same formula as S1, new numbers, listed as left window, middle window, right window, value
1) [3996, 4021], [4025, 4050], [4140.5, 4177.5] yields 0.9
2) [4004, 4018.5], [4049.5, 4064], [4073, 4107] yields 1.0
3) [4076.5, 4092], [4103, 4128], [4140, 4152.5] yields -0.1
